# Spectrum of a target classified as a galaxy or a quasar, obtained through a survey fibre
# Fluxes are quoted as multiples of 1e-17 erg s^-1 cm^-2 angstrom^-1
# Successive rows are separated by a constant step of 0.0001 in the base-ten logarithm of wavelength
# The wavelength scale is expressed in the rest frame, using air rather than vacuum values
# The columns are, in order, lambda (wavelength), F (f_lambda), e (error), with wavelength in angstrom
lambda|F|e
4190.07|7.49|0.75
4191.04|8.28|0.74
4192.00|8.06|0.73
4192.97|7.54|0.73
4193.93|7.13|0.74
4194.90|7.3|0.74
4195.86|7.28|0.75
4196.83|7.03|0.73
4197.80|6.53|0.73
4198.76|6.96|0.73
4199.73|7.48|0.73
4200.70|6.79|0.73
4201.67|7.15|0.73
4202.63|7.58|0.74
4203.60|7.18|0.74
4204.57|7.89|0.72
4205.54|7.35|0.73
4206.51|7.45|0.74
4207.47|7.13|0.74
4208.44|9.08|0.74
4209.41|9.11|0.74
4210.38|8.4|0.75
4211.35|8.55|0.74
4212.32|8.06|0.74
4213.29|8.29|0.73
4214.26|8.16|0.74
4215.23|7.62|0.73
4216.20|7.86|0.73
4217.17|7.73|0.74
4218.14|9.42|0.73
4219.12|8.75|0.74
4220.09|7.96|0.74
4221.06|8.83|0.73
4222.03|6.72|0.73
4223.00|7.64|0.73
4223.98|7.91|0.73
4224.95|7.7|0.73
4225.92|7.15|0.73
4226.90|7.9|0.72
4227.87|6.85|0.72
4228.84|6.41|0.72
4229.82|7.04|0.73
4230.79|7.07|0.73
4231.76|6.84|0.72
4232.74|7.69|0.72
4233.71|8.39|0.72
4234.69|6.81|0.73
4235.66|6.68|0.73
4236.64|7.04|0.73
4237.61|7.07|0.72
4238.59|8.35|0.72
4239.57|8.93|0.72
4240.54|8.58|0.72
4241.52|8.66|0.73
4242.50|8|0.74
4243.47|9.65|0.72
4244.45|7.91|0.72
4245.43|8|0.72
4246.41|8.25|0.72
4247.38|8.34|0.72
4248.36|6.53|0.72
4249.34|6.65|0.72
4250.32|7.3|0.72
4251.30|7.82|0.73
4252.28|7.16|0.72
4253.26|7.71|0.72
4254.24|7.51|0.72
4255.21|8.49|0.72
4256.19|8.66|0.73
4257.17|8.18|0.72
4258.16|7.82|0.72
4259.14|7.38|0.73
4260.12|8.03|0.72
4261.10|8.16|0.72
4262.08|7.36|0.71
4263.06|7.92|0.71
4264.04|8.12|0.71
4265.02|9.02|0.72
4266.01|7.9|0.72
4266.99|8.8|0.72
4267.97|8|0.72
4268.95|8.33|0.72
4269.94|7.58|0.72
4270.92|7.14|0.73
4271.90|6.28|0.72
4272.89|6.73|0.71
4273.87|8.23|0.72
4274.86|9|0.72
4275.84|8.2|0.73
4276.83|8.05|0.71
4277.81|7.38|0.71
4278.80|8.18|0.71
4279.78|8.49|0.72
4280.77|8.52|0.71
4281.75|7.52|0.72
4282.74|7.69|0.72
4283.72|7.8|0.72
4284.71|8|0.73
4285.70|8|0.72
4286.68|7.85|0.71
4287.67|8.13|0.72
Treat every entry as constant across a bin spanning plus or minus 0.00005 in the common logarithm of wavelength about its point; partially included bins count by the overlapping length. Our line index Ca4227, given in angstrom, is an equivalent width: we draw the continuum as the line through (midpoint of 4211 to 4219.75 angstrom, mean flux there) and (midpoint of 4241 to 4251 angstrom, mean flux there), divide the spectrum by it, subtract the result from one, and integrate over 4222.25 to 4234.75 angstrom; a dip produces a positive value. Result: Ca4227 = 1.2 angstrom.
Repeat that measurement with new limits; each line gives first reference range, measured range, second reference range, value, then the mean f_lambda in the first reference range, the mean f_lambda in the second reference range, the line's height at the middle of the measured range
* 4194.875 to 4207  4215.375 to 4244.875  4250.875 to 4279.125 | -1.0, 7.23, 7.9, 7.53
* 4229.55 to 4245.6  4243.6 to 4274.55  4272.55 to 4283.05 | 0.4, 7.81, 8.02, 7.93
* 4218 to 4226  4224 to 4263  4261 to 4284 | 1.3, 7.99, 7.93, 7.96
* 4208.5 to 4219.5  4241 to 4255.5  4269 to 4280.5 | 0.3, 8.38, 7.78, 8.04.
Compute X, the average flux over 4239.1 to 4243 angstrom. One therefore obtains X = 8.56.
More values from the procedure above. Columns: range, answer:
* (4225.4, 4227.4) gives 7.52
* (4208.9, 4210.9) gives 8.75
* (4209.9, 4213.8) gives 8.32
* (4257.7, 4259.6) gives 7.6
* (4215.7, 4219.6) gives 8.42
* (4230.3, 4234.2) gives 7.51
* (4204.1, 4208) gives 7.48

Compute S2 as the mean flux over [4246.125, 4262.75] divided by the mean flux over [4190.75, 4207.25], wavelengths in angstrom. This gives 1.05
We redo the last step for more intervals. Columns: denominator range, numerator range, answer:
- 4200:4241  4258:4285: 1.02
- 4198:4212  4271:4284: 1.02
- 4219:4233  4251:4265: 1.06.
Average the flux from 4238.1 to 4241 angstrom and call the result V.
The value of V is 8.62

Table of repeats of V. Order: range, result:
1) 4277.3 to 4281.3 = 8.15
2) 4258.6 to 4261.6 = 7.86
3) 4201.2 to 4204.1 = 7.32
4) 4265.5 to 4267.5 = 8.34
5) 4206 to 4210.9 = 8.24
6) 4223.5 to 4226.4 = 7.6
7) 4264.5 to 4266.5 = 8.44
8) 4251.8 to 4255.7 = 7.74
